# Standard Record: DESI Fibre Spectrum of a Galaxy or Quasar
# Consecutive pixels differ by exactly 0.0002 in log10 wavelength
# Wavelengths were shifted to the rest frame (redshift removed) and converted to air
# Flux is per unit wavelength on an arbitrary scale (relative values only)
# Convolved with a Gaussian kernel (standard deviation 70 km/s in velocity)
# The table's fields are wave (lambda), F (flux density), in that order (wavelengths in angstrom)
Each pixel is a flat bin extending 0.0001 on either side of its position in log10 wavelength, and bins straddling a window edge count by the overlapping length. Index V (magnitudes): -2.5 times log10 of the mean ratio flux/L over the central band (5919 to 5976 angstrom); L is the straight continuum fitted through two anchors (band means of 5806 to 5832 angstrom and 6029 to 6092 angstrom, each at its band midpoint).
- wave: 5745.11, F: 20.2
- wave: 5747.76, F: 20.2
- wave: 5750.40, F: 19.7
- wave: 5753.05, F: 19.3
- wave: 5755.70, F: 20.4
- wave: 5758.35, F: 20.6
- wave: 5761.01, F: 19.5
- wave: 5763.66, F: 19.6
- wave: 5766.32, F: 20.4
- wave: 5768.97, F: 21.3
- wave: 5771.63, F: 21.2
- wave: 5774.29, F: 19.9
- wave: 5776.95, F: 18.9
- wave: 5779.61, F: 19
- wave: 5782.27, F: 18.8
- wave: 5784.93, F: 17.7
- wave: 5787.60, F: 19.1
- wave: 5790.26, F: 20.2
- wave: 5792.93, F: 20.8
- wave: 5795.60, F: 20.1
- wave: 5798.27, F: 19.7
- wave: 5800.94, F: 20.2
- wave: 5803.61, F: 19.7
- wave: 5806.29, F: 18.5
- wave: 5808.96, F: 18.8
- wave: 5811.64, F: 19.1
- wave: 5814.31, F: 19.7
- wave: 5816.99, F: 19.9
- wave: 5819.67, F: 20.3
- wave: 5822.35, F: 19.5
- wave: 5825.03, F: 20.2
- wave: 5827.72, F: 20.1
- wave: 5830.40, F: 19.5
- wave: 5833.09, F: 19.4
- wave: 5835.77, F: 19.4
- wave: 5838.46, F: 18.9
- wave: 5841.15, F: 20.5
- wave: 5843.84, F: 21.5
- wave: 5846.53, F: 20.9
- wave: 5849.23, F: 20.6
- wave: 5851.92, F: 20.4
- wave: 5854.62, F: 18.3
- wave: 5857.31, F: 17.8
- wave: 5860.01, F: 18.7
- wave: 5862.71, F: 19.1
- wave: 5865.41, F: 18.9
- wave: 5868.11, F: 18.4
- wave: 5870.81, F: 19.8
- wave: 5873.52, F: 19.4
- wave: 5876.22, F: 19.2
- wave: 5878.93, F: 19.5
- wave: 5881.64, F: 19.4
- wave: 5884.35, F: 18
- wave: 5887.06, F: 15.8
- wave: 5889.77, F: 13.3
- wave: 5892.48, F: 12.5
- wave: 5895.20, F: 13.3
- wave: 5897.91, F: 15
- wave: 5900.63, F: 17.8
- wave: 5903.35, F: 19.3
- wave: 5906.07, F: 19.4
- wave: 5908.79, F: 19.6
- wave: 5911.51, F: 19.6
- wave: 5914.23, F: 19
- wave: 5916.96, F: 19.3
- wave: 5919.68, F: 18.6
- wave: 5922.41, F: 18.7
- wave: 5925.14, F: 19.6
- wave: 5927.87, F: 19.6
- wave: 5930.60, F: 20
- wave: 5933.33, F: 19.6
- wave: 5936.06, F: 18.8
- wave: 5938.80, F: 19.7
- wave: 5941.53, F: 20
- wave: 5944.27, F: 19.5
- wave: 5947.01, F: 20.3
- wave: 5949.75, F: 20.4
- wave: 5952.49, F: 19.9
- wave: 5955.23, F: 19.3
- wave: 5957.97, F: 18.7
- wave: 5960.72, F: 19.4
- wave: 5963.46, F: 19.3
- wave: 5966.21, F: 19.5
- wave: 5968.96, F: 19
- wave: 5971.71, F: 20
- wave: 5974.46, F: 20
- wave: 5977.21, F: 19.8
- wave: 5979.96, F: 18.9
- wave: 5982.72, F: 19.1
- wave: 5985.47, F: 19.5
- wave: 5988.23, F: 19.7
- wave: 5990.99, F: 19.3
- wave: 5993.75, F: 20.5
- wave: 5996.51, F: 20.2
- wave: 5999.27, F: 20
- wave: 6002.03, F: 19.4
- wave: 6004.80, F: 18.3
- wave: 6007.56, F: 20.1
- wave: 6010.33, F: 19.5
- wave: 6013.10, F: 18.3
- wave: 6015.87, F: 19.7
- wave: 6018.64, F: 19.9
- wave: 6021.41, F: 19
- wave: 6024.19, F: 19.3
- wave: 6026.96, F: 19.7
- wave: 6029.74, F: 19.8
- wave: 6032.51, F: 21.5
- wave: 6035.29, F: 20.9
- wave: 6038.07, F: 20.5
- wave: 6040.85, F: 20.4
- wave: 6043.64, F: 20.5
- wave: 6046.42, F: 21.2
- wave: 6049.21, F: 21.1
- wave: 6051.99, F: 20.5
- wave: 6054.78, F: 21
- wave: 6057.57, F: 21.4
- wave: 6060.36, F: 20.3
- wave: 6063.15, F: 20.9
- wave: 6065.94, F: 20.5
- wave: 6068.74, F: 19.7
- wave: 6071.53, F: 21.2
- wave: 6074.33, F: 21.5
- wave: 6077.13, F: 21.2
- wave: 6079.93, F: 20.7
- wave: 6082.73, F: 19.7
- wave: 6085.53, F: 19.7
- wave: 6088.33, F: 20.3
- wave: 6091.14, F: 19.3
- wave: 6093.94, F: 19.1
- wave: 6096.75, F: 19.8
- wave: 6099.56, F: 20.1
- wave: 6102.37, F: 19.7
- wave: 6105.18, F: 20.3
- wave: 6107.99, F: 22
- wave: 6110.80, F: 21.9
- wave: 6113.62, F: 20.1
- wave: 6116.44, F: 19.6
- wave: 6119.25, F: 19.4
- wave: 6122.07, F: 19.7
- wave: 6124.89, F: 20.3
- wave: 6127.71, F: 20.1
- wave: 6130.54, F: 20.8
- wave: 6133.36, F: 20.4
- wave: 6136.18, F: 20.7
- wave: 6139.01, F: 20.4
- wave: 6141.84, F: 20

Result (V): 0.03 mag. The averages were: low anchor 19.6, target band 19.5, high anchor 20.6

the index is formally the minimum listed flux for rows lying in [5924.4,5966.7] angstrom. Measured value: 18.7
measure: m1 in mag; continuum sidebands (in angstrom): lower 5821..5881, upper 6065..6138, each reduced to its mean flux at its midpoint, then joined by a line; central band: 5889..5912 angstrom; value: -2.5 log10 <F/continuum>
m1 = 0.18 mag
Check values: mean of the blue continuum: 19.5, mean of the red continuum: 20.3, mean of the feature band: 16.6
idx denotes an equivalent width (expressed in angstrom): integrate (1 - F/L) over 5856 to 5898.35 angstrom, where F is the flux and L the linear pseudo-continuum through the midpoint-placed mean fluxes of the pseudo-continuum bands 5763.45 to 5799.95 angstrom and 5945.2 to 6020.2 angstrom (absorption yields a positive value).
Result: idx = 4.8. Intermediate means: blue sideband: 19.8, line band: 17.4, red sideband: 19.6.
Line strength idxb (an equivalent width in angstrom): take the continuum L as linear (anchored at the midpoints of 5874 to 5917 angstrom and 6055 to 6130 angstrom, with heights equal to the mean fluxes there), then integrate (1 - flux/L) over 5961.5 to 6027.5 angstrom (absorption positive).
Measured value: -2.0 angstrom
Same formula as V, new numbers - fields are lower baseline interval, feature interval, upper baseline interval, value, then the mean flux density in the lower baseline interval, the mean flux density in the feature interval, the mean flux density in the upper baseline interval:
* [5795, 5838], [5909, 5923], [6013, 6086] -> 0.047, 19.6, 19.1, 20.4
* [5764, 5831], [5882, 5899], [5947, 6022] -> 0.297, 19.7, 14.9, 19.5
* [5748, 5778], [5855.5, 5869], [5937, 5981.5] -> 0.071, 20.1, 18.6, 19.6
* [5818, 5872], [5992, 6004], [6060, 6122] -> 0.007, 19.6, 19.9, 20.3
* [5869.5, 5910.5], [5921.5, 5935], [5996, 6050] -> -0.078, 17.4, 19.5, 19.9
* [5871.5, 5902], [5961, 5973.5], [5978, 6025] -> -0.047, 16.7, 19.5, 19.5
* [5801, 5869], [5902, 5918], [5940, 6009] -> 0.012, 19.5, 19.4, 19.6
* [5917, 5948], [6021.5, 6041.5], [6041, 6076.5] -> 0.016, 19.5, 20.2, 20.8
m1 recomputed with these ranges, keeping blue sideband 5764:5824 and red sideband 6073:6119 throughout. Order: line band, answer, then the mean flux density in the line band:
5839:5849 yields -0.052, 20.7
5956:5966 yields 0.046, 19.2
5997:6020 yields 0.037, 19.4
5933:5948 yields 0.019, 19.6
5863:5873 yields 0.042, 19.1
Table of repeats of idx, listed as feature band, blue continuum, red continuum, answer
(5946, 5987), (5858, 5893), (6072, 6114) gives -1.2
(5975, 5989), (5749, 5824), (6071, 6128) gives 0.4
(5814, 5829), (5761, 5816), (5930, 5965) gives -0.3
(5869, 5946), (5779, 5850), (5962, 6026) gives 4.9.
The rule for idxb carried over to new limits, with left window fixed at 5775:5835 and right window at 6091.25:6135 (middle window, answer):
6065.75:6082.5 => -0.53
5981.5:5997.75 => 0.17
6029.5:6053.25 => -0.85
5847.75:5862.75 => 0.35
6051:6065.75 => -0.53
